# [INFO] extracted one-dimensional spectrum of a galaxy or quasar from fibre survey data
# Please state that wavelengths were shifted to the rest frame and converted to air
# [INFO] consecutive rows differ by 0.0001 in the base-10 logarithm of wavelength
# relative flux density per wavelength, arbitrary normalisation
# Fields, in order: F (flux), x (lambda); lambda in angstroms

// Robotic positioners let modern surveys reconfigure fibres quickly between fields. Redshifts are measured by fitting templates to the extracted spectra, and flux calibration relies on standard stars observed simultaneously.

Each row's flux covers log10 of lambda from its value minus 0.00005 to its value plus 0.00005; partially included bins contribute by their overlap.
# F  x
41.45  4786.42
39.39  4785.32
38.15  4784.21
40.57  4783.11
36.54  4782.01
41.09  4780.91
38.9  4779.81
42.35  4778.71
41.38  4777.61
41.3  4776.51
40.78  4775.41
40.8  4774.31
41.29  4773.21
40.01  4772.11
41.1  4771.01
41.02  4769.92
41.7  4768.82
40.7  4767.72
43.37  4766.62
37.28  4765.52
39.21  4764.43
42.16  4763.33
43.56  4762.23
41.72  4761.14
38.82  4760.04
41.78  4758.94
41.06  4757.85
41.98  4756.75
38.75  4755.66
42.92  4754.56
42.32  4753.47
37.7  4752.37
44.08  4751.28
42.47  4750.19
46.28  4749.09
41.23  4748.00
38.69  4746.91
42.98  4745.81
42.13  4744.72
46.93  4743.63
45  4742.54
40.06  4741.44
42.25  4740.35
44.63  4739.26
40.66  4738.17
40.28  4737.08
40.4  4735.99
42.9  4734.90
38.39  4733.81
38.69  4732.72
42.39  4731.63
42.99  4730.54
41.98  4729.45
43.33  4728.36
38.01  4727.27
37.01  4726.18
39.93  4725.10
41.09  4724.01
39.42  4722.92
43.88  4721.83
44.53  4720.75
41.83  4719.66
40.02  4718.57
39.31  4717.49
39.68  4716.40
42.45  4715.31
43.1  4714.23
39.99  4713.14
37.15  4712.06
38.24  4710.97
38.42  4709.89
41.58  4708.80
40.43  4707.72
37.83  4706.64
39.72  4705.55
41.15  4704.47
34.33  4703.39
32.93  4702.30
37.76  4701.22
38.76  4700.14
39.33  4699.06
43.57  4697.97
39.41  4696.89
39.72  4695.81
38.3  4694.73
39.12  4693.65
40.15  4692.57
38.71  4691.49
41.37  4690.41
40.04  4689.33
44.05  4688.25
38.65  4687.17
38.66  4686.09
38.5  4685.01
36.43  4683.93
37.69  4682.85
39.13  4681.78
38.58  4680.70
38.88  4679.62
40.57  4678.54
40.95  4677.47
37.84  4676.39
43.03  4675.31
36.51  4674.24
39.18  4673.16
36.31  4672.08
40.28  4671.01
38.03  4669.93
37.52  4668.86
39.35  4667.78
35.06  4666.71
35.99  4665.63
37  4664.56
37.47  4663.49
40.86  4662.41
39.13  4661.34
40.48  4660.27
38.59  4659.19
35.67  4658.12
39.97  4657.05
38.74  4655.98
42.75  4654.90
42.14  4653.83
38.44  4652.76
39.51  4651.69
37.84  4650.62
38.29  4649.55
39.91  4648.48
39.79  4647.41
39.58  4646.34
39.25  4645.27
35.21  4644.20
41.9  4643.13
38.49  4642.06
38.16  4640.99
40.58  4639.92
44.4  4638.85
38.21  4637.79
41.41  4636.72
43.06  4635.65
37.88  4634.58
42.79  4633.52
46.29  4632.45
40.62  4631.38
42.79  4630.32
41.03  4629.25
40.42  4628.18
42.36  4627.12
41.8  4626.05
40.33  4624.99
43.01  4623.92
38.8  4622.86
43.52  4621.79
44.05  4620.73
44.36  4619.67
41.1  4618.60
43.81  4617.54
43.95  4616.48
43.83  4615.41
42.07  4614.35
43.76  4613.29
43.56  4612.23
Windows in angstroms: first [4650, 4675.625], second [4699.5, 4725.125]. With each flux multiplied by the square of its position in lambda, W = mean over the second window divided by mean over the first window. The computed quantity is 1.05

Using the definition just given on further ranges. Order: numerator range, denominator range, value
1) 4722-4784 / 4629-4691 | 1.09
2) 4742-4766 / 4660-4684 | 1.12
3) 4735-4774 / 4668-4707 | 1.10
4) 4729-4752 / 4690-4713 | 1.10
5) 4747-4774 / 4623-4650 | 1.07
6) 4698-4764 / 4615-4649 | 1.03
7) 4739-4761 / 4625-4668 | 1.10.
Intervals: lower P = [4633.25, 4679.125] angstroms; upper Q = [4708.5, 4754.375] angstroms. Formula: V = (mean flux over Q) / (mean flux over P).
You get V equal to 1.1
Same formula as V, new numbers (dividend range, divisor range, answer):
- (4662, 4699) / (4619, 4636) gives 0.93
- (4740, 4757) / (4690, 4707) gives 1.09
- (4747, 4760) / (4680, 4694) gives 1.06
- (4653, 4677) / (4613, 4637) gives 0.92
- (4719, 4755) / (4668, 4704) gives 1.07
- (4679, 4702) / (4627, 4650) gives 0.97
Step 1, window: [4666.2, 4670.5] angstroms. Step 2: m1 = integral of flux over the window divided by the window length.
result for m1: 37.5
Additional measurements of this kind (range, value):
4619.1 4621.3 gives 44.2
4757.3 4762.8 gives 41.4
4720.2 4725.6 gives 41.8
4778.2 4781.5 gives 40.7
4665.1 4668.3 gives 36.8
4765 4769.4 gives 40.7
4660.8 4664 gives 39.2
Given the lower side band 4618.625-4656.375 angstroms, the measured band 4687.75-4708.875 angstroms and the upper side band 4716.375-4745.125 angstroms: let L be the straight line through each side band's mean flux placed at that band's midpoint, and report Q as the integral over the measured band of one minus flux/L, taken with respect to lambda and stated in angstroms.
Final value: 0.9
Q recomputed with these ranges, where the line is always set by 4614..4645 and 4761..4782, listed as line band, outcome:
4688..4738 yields 1.4 angstroms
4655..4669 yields 1.1 angstroms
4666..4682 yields 1.0 angstroms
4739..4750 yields -0.5 angstroms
